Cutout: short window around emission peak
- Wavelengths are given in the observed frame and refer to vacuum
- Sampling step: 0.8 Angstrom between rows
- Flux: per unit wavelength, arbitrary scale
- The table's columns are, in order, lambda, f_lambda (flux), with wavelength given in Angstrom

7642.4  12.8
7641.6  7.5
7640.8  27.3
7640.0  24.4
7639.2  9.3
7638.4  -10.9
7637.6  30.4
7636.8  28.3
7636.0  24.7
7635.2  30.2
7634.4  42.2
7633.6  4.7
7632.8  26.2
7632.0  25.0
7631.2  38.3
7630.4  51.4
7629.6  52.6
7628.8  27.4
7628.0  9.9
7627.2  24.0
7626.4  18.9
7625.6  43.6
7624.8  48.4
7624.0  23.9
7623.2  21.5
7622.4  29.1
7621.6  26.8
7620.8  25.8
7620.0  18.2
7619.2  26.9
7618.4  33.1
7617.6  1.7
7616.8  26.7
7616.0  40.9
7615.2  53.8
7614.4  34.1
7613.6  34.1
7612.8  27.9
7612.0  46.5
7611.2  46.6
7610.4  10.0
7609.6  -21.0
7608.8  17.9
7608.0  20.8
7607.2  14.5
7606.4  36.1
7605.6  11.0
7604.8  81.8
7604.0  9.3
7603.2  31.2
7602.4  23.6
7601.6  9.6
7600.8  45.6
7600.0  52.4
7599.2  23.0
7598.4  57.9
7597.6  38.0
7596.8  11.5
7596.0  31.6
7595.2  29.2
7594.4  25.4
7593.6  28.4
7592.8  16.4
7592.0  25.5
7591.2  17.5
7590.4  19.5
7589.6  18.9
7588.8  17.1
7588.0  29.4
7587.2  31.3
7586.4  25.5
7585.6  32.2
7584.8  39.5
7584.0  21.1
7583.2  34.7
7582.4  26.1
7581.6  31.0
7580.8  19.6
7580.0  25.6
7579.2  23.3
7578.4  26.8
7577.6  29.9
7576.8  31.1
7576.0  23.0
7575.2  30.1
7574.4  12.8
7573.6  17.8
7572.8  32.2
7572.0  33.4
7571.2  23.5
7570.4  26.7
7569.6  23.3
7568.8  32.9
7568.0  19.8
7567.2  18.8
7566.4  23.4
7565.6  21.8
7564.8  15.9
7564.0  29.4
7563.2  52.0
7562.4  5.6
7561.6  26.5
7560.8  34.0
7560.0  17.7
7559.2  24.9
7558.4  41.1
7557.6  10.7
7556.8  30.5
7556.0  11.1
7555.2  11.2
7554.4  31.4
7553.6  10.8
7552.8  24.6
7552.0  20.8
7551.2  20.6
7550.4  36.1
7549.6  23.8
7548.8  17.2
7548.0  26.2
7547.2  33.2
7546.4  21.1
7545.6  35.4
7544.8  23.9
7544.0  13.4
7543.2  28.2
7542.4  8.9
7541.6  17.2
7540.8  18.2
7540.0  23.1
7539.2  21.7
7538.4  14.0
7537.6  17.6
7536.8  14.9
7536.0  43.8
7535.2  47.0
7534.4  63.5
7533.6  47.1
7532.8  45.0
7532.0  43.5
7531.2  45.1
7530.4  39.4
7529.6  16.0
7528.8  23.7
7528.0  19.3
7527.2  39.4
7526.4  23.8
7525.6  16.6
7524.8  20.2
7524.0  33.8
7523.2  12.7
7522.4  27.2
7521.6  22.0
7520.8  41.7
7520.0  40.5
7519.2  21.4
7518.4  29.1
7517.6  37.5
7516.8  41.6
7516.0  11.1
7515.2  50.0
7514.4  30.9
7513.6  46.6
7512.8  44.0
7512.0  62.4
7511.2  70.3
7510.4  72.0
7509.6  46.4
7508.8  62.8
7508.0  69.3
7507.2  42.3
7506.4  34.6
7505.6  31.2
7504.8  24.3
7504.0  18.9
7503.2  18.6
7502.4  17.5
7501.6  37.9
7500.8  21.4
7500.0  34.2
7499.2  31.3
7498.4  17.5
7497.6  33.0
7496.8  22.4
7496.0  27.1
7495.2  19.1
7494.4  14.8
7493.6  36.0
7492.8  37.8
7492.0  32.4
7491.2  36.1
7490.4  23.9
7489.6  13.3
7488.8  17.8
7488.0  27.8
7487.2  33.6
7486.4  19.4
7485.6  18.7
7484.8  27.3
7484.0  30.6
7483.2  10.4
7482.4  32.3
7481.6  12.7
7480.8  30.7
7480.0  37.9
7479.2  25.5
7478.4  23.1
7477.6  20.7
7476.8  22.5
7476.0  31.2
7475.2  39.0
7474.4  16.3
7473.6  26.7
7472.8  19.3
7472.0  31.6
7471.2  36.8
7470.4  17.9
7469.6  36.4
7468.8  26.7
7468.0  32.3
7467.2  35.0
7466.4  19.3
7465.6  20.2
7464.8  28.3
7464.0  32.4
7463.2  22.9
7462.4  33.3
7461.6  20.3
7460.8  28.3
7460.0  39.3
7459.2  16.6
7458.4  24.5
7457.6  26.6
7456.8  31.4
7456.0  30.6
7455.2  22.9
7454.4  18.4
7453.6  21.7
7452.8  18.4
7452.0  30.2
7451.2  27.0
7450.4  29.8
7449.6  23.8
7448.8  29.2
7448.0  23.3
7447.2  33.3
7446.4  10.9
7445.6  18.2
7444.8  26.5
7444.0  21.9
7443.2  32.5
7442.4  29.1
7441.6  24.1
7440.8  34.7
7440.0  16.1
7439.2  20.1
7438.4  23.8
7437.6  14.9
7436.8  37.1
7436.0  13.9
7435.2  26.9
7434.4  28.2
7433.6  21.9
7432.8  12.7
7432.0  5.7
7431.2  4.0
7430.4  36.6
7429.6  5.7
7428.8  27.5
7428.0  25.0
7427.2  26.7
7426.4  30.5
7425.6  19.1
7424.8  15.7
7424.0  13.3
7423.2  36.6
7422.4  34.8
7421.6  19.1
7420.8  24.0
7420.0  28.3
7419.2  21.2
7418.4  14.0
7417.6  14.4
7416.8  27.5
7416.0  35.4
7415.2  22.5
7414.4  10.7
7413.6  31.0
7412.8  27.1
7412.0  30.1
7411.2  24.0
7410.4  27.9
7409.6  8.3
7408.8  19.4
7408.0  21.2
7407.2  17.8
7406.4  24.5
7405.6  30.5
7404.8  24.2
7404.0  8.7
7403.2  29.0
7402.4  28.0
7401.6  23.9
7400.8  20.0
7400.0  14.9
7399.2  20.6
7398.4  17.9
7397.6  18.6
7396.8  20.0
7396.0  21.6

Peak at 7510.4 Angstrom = H-alpha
